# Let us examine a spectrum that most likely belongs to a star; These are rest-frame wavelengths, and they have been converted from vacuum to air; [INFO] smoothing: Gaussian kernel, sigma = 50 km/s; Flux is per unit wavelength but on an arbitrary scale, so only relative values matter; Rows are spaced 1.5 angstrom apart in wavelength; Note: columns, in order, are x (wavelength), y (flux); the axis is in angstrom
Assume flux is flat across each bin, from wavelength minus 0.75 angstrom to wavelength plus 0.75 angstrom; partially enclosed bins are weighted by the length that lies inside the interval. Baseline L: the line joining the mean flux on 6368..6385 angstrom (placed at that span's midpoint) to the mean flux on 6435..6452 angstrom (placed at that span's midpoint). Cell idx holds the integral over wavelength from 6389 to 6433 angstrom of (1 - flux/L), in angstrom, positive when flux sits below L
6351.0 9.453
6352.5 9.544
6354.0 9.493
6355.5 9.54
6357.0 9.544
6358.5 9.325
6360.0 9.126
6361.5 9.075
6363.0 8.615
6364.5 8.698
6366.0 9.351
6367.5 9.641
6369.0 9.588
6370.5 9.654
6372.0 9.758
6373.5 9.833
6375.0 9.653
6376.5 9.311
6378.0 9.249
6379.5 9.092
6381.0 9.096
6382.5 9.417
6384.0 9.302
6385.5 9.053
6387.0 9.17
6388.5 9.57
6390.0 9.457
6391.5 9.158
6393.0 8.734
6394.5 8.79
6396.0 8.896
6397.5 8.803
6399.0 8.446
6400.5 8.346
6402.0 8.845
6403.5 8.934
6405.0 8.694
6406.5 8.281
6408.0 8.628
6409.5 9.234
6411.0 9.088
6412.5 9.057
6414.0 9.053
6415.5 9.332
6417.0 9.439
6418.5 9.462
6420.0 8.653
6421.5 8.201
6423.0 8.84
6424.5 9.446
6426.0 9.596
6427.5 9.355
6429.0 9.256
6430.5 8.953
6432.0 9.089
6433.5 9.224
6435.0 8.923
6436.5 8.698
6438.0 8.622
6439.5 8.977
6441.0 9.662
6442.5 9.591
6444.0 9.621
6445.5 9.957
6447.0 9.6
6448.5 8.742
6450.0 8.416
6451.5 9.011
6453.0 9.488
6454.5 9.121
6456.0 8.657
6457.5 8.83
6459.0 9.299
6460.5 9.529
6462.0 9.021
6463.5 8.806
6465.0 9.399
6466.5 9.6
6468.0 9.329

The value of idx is 1.55 angstrom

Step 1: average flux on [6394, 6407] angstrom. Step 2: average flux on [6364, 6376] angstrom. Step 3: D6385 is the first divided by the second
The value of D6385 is 0.9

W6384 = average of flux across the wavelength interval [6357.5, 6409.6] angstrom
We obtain 9.11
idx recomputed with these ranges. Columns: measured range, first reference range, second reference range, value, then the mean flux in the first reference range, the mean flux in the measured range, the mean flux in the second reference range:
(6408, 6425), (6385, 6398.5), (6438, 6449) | 0.33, 9.06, 9.05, 9.41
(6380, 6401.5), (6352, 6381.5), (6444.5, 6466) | 0.66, 9.36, 9.02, 9.15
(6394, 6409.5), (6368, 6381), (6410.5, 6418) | 1.01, 9.5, 8.69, 9.21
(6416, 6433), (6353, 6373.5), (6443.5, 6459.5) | 0.17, 9.36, 9.12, 9.15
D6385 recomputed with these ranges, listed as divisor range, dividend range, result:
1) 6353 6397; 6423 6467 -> 0.99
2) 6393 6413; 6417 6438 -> 1.03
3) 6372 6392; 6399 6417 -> 0.95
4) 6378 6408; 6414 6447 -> 1.03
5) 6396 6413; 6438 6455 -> 1.06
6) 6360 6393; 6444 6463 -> 0.98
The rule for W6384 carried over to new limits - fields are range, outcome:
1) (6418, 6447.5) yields 9.18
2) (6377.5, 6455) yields 9.07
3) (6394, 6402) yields 8.67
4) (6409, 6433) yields 9.13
